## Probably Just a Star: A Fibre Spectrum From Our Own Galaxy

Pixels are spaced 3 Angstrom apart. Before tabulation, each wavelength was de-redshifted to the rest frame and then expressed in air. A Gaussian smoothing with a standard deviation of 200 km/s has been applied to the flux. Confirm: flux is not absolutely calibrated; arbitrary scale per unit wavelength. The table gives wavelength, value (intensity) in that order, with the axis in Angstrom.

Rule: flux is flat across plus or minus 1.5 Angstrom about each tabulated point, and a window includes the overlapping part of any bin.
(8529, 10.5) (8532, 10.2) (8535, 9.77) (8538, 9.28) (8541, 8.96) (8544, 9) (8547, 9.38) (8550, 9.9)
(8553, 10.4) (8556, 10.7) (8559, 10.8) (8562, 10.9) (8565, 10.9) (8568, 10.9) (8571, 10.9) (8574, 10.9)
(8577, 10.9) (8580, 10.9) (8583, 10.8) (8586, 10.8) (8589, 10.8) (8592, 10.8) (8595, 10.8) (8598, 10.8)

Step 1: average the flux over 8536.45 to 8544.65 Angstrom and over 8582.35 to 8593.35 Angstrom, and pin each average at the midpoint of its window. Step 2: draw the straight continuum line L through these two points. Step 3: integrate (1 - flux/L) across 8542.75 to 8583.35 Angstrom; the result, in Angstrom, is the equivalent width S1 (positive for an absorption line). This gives -2.5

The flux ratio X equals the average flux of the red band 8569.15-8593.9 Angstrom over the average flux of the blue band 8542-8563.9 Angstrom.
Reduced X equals 1.07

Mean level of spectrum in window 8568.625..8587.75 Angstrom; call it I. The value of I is 10.9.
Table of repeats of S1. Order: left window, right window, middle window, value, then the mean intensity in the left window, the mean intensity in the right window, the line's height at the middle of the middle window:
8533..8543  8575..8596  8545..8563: -0.8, 9.36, 10.8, 9.86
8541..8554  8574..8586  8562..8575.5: -0.6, 9.56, 10.9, 10.4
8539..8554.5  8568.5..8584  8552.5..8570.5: -1.1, 9.52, 10.9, 10.2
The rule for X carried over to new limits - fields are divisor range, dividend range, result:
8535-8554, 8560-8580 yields 1.15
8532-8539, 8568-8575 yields 1.13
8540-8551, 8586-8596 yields 1.16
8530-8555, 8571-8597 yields 1.12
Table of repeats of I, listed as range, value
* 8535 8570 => 10.1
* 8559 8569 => 10.9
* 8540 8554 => 9.52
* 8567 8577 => 10.9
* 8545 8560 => 10.2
